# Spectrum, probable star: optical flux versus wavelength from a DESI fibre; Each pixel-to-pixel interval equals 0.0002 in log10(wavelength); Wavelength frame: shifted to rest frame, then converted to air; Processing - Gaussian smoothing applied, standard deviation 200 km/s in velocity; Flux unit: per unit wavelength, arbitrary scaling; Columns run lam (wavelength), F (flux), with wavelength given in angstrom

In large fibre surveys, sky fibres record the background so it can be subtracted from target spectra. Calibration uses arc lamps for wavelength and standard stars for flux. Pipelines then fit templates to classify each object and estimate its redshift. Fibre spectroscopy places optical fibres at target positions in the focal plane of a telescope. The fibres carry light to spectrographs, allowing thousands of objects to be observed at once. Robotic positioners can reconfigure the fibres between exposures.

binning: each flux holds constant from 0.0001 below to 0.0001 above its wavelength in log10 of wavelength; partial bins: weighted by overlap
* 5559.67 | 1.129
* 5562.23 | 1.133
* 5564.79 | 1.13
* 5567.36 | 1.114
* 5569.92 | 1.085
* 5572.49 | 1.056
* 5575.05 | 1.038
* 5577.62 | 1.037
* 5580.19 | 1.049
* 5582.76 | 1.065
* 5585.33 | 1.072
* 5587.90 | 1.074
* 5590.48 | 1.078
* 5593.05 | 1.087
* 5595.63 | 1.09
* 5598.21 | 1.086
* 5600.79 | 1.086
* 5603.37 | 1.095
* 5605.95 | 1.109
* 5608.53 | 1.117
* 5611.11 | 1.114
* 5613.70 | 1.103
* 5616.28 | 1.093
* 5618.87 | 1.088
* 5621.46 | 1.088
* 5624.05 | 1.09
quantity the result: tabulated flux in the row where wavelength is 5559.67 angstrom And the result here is 1.129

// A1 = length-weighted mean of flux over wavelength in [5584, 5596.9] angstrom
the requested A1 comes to 1.08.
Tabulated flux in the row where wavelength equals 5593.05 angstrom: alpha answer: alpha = 1.087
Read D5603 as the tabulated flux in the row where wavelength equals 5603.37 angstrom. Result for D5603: 1.095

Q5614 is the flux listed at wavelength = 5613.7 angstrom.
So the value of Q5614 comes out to 1.103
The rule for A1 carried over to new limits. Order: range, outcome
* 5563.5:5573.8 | 1.1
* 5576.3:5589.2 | 1.06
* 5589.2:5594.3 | 1.08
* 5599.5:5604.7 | 1.09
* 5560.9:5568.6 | 1.13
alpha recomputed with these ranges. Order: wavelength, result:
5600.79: 1.086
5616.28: 1.093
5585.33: 1.072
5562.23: 1.133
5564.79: 1.13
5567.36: 1.114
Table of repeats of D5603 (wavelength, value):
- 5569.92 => 1.085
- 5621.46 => 1.088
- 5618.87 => 1.088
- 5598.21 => 1.086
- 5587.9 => 1.074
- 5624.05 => 1.09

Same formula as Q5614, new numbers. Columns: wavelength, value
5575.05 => 1.038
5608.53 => 1.117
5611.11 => 1.114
